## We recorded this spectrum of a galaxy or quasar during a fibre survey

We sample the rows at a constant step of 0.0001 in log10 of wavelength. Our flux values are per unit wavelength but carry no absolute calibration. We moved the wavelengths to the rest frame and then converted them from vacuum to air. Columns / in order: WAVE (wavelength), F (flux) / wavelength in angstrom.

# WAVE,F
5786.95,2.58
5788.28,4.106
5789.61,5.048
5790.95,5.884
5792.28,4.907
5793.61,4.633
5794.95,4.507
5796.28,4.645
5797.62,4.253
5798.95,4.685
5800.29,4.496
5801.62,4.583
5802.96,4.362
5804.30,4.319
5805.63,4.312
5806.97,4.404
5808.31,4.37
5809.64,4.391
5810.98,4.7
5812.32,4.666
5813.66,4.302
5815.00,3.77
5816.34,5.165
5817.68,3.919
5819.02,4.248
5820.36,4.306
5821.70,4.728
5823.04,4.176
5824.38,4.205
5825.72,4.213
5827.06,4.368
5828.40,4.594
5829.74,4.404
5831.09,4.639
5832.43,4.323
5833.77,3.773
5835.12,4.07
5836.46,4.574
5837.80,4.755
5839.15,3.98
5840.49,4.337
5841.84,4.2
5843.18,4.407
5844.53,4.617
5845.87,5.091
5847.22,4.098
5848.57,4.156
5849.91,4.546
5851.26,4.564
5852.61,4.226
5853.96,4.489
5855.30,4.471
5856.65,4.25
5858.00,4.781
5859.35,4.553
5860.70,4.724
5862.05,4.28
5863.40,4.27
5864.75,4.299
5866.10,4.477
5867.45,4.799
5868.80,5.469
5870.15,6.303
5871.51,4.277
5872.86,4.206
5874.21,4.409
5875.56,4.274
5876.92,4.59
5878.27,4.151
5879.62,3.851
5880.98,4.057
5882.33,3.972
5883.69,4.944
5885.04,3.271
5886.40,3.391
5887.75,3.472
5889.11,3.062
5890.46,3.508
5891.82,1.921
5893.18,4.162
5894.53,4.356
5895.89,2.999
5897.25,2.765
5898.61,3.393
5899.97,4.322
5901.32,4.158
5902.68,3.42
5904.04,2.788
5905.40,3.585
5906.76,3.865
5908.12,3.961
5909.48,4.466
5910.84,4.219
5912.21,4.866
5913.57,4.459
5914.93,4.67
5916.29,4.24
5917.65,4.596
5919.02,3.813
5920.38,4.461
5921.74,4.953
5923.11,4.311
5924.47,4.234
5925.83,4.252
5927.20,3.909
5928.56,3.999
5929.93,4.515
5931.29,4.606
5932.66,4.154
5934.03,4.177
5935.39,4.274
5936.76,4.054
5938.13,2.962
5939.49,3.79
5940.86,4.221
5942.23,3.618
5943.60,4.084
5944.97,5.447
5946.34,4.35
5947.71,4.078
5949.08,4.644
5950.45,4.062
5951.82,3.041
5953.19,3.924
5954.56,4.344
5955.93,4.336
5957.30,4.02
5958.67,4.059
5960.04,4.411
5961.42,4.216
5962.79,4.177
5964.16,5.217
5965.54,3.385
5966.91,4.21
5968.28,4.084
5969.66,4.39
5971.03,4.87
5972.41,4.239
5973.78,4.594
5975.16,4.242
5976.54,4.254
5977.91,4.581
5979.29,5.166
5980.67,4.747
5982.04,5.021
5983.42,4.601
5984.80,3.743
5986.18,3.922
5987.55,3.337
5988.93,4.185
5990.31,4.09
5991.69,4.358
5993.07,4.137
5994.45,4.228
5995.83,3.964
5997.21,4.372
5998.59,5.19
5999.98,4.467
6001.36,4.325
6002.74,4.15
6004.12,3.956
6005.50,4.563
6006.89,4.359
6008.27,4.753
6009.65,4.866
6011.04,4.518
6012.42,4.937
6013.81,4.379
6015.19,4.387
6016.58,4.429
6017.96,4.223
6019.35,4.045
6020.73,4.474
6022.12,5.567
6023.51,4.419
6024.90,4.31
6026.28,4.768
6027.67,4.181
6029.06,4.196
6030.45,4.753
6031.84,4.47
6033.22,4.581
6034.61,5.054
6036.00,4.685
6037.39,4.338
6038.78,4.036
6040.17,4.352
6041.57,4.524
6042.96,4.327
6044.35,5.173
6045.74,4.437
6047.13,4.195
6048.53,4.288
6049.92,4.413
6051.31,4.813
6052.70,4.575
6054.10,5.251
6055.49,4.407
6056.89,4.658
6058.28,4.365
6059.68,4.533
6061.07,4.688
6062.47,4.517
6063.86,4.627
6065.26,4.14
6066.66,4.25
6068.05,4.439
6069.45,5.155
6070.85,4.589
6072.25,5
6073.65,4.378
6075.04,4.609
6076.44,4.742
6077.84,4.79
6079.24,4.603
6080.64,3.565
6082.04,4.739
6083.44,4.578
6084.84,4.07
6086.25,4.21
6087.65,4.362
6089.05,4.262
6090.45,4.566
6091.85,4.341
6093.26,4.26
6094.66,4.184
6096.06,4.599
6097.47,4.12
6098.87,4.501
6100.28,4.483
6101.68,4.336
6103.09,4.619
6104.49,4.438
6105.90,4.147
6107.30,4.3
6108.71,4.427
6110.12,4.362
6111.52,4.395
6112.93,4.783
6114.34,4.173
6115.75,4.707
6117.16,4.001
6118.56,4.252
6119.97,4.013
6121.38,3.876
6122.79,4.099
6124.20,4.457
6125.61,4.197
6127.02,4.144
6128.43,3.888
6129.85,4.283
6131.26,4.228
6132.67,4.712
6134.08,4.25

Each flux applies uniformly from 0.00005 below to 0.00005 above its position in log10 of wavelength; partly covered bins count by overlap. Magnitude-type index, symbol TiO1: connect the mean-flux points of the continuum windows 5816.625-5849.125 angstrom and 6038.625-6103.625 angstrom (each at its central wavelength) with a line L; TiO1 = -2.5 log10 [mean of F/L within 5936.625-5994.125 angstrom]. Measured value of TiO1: 0.05 mag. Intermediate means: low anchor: 4.35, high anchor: 4.48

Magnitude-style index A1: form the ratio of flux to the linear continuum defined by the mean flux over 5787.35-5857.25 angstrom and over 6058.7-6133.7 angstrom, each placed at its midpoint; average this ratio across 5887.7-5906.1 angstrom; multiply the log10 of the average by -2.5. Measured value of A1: 0.28 mag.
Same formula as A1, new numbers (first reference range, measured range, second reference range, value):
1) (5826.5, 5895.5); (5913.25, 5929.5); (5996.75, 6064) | 0.01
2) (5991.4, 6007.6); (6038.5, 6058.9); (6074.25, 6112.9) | -0.04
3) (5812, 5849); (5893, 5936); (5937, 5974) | 0.04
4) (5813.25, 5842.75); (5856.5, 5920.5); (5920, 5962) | 0.04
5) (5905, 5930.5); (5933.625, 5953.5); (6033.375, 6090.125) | 0.07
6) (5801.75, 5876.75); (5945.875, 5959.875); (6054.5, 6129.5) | 0.08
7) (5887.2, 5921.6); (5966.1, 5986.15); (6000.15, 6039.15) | -0.05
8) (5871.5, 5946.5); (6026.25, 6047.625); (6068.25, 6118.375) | -0.05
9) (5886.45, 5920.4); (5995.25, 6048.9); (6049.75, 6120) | -0.06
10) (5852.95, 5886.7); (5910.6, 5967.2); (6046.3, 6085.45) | 0.06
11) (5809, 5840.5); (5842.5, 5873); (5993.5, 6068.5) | -0.05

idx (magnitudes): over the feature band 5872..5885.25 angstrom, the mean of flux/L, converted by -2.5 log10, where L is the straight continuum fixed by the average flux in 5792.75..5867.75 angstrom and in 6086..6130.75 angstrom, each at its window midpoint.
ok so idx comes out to 0.05 mag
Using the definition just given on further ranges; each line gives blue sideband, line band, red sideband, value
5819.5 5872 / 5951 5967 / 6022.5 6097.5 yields 0.10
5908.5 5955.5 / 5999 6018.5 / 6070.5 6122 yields -0.04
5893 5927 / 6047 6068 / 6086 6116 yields -0.05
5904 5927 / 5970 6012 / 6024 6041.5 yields 0.00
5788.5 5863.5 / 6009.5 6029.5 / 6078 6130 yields -0.04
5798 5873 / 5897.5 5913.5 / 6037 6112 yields 0.15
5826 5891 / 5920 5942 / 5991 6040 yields 0.06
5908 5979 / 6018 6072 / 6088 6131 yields -0.06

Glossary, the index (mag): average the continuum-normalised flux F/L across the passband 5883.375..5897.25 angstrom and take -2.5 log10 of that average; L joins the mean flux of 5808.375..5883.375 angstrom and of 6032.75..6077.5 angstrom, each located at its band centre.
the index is 0.28 mag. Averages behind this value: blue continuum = 4.43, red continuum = 4.57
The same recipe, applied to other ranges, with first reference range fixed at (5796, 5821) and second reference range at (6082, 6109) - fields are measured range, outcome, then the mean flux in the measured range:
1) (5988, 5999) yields 0.028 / 4.27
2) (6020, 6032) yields -0.047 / 4.57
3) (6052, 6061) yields -0.063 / 4.64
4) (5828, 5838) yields 0.009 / 4.37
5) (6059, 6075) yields -0.050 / 4.58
